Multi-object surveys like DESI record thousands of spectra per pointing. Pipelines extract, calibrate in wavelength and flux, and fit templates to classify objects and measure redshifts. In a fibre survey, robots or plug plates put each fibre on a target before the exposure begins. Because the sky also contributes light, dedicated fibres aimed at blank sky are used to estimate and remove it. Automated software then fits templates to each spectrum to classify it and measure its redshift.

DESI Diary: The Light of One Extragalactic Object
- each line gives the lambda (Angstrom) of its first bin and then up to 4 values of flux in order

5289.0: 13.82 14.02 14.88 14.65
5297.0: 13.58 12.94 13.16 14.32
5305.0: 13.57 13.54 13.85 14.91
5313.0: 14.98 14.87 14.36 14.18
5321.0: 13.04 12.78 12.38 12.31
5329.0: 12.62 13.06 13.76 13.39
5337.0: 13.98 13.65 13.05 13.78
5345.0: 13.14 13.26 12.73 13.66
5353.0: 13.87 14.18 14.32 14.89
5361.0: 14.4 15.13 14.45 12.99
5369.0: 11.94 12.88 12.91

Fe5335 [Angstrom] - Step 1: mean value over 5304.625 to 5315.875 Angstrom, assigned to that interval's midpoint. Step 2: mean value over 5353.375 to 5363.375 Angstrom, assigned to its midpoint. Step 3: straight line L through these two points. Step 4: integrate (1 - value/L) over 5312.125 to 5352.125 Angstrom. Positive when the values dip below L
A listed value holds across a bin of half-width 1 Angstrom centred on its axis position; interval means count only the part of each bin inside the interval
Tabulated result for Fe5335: 2.7 Angstrom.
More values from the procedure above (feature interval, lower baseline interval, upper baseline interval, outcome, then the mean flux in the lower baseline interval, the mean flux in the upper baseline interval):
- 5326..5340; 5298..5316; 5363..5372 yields 0.5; 14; 13.3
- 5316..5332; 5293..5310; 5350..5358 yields 0.9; 13.8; 14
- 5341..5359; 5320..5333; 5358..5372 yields -0.3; 12.8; 13.8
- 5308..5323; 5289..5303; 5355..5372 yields -0.3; 13.9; 13.9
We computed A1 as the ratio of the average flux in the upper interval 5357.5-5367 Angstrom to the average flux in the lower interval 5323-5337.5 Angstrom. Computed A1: 1.11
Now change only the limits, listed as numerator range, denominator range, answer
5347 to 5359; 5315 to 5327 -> 1.03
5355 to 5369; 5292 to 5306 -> 1.02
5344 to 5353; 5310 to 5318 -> 0.90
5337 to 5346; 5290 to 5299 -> 0.95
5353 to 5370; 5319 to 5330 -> 1.10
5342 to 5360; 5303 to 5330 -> 1.01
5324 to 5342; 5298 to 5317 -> 0.94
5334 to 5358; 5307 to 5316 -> 0.93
